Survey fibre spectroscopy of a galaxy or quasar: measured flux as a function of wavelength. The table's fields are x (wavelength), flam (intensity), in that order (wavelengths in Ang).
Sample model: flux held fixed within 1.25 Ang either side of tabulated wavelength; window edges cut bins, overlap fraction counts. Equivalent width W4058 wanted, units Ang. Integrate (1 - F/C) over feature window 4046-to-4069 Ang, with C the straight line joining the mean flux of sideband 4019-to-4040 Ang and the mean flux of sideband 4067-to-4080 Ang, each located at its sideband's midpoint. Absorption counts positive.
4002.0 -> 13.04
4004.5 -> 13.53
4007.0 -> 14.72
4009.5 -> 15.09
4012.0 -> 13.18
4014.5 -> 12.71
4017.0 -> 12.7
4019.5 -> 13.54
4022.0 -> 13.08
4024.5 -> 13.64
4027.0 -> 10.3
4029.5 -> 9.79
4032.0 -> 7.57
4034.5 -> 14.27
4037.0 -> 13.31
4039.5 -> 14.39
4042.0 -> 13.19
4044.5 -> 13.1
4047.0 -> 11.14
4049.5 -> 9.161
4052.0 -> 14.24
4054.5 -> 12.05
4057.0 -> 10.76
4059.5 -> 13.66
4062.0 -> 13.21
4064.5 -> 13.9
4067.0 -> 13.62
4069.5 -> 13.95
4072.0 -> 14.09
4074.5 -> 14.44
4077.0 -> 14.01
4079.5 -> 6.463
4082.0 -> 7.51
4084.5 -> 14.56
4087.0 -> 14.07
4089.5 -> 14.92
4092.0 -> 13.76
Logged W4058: 0.4 Ang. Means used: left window 12.1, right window 13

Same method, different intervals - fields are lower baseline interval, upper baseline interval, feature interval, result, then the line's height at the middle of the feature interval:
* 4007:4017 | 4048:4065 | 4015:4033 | 2.31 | 13.3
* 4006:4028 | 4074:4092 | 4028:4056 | 1.91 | 12.9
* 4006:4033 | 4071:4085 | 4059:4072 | -2.08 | 11.8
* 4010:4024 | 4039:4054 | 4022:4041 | 1.20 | 12.8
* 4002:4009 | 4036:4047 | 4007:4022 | 0.34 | 13.8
